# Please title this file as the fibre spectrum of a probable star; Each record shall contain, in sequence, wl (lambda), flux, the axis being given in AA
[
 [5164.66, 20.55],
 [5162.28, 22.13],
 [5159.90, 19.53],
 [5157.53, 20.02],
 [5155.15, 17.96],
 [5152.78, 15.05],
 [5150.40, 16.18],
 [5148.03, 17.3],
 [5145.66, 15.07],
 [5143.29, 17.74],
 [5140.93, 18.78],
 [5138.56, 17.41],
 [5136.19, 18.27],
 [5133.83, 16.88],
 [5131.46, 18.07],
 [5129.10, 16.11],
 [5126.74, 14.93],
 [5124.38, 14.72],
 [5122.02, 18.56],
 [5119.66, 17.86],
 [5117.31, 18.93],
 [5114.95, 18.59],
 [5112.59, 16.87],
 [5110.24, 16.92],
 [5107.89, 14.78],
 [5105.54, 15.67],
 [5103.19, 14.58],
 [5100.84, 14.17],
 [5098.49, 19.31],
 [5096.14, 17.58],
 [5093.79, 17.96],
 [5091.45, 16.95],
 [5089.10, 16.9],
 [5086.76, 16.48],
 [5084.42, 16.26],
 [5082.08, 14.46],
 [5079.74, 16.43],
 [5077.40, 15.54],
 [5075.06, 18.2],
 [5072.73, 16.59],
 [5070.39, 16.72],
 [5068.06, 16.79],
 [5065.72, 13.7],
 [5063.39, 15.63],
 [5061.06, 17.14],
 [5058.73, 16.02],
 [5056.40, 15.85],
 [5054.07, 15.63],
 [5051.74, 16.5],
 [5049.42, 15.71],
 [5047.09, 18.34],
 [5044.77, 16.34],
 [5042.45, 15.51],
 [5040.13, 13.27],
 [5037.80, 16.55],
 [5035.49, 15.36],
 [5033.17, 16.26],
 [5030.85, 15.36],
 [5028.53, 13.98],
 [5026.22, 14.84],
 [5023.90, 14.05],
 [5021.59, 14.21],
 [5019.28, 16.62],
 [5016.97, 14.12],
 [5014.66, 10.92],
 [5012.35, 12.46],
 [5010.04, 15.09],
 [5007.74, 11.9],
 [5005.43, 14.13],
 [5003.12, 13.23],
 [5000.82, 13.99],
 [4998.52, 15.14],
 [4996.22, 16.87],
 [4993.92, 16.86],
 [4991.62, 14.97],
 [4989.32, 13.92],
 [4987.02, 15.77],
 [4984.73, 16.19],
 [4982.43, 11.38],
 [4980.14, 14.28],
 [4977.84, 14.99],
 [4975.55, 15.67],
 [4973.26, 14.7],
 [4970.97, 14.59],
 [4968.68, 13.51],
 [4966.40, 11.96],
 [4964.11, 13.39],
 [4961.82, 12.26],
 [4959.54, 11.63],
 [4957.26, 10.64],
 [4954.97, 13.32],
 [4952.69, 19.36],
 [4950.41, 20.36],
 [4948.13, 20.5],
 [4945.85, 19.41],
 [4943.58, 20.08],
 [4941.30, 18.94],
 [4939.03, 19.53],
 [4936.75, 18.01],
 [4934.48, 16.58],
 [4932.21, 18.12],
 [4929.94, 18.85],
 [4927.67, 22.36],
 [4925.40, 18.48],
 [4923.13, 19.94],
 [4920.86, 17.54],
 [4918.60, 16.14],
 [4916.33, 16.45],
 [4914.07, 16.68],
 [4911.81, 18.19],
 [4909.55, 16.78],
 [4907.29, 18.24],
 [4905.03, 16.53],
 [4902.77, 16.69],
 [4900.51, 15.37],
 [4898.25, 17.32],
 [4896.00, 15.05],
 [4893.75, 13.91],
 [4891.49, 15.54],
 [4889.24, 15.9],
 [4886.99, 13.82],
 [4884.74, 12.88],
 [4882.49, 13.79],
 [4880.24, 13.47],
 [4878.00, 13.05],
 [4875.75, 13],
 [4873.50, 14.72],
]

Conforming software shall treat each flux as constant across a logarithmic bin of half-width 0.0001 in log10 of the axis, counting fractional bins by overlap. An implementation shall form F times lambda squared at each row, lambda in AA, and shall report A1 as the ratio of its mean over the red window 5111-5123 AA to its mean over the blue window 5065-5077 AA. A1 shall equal 1.12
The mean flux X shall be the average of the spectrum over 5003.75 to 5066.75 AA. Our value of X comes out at 15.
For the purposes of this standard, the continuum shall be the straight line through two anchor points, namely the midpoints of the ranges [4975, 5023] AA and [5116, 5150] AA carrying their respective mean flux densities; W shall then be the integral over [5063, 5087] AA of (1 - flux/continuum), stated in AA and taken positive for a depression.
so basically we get -0.2 AA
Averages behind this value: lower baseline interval 14.4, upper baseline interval 17.2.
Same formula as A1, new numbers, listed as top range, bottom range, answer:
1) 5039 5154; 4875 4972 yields 1.09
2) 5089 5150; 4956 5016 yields 1.29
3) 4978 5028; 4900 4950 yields 0.81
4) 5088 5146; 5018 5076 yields 1.10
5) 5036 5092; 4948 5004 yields 1.14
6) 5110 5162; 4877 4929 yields 1.17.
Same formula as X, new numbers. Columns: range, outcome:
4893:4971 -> 16.8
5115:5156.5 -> 17.1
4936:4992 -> 15.6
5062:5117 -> 16.4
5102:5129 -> 16.6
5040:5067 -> 15.9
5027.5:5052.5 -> 15.7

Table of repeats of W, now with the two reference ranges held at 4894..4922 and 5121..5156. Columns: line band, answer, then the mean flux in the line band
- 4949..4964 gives 1.9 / 14.6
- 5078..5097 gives 0.3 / 16.6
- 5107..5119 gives -0.3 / 17.3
